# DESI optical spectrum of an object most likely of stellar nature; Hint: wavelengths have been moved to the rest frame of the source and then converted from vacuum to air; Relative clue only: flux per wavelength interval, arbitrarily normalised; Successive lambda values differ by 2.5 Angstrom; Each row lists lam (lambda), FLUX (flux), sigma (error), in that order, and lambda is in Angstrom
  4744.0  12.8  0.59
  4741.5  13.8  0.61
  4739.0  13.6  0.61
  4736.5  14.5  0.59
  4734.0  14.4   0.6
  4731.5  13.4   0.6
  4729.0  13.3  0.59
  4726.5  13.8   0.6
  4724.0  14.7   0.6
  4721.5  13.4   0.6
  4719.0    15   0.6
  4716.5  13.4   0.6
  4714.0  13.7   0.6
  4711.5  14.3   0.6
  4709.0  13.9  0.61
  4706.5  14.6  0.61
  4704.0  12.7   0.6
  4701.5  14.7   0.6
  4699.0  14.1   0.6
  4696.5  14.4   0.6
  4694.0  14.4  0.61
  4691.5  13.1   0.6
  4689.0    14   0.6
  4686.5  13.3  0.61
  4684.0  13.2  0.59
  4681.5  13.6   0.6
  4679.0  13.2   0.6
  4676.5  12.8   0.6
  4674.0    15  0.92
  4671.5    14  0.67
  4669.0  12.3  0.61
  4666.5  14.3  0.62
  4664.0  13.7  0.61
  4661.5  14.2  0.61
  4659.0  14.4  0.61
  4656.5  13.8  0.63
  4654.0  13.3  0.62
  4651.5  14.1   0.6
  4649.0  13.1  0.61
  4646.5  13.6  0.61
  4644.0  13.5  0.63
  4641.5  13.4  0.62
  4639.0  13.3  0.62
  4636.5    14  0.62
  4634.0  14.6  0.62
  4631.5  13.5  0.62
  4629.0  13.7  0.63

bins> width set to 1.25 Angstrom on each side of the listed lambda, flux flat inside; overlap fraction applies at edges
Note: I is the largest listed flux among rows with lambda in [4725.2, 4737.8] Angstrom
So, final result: 14.5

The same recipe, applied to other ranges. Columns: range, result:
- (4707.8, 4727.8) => 15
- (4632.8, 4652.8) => 14.6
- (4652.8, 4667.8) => 14.4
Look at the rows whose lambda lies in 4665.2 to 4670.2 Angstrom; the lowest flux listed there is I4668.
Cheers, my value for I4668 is 12.3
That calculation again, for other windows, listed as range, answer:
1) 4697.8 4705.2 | 12.7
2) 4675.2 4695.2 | 12.8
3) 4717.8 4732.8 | 13.3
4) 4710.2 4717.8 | 13.4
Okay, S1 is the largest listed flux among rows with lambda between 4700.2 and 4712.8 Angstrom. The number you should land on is 14.7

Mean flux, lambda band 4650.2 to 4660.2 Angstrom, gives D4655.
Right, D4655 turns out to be 13.9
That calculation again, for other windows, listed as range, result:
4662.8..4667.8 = 14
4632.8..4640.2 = 14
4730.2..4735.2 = 13.9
